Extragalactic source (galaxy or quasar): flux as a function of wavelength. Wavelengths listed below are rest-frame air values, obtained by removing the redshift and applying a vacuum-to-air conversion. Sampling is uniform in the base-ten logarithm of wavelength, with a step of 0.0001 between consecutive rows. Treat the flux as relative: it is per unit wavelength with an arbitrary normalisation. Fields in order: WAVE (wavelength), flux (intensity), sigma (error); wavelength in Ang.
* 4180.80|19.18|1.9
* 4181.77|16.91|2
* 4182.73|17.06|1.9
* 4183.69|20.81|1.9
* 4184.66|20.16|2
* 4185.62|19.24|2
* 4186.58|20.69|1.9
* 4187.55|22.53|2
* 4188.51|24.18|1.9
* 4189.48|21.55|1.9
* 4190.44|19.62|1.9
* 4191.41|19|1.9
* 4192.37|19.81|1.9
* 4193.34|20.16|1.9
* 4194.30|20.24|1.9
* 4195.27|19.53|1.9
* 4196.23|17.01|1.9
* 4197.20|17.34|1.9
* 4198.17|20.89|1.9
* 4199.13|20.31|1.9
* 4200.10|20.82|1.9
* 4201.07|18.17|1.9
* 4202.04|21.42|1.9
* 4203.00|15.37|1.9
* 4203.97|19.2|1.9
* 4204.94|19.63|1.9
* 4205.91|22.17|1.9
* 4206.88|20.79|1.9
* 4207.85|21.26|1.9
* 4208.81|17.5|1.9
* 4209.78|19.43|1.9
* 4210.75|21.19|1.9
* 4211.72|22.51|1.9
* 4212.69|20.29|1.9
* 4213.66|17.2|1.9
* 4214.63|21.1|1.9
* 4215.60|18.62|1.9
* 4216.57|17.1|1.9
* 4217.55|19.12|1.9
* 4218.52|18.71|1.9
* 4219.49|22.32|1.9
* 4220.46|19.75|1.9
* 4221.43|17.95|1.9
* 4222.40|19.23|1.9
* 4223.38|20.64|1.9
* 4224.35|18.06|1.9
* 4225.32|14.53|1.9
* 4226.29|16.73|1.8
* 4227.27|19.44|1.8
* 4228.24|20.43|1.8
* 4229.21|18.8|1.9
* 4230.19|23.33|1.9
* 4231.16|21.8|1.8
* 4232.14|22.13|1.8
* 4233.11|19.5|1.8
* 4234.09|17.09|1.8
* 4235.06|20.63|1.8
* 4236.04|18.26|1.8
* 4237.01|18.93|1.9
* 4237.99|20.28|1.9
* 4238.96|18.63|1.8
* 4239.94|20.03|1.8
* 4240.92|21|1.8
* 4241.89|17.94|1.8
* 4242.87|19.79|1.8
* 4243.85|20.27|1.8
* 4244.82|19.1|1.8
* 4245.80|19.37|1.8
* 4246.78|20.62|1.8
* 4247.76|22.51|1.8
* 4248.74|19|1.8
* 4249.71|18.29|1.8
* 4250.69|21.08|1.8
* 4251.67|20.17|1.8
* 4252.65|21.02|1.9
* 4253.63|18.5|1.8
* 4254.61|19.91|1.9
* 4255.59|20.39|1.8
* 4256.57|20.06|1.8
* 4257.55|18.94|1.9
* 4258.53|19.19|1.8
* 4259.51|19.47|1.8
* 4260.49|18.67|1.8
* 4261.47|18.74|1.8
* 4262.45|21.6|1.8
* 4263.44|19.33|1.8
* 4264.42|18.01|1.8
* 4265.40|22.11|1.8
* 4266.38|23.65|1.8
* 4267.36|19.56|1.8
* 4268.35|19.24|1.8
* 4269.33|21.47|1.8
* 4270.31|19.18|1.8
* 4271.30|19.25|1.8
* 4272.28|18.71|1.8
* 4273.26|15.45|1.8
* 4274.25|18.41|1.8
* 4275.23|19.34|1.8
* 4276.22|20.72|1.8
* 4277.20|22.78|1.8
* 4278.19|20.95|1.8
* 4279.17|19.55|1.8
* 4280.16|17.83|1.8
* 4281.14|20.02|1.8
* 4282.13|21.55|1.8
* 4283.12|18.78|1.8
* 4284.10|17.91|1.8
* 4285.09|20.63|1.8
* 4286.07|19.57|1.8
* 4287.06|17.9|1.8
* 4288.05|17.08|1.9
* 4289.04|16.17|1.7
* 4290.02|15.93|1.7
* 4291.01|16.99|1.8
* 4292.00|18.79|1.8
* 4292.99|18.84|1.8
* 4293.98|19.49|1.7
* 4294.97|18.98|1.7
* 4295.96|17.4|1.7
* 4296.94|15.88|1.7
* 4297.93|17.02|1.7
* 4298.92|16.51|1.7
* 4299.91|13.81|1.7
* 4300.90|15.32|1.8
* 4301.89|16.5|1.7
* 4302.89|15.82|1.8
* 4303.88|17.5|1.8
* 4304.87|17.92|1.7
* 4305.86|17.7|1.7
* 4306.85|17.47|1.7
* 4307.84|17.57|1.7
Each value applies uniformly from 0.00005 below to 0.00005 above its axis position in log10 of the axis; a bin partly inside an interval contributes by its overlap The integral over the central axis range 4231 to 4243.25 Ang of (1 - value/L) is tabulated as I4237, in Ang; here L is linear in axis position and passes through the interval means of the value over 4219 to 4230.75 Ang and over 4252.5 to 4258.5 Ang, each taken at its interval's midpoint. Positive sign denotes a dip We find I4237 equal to -0.1 Ang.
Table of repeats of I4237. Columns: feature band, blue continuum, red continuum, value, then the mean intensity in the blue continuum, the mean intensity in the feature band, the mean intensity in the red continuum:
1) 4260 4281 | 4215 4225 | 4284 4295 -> -1.52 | 19.1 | 19.7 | 18.2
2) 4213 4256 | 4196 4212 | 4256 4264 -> 0.13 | 19.7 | 19.5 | 19.5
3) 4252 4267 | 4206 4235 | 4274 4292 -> -0.58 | 19.6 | 20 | 19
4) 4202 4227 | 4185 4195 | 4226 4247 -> 1.14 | 20.7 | 19.3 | 19.7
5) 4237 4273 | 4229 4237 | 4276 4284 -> 0.60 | 20.2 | 19.8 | 20.2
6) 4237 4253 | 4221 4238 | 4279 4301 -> -0.81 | 19.3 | 19.9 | 17.9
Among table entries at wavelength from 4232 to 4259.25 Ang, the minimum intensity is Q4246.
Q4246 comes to 17.09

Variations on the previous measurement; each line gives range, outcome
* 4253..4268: 18.01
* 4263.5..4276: 15.45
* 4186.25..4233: 14.53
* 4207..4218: 17.1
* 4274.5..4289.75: 16.17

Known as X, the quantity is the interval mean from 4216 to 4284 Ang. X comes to 19.6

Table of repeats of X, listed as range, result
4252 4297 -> 19.3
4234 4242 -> 19.4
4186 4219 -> 19.8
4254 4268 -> 19.9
